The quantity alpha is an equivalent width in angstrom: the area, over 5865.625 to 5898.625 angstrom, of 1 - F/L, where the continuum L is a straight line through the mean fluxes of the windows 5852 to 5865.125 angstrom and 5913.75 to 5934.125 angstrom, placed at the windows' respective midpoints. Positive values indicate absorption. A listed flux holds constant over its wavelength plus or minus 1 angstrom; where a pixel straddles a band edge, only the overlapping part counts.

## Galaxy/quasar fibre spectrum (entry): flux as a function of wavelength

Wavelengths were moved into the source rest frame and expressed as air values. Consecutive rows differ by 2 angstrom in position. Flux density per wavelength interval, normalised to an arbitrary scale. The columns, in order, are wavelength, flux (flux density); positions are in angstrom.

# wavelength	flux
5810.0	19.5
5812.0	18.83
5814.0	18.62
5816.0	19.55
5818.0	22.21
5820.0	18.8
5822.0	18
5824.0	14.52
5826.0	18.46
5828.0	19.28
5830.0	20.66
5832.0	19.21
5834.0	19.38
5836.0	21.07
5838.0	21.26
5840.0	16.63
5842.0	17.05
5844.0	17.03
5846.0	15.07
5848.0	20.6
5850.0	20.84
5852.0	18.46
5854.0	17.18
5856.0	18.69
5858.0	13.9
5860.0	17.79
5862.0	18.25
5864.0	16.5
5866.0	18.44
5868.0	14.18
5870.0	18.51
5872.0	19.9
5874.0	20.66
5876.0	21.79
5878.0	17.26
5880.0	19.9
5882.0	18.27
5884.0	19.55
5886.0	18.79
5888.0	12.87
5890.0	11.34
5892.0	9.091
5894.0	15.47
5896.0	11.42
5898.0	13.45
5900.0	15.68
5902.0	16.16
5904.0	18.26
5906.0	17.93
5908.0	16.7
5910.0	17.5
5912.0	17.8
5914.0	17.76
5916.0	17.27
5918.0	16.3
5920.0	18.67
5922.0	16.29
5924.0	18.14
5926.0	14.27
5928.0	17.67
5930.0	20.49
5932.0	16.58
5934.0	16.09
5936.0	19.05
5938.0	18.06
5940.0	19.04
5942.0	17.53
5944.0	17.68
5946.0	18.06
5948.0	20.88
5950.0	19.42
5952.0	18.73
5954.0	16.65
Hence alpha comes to 1.3 angstrom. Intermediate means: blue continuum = 17.2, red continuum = 17.3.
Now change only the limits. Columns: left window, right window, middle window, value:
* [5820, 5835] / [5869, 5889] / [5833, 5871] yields 1.4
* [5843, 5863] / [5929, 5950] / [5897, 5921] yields 1.6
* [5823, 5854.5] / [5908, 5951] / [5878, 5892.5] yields 1.7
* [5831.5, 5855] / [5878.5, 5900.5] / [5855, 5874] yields -0.6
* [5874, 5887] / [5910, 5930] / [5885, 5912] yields 4.9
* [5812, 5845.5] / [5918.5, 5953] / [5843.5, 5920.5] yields 5.7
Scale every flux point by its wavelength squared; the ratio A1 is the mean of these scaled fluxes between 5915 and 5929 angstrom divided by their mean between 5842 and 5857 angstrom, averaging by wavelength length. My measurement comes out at 0.95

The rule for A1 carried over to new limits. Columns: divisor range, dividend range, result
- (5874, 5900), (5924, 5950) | 1.15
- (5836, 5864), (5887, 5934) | 0.91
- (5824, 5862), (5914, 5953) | 1.01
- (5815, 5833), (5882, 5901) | 0.78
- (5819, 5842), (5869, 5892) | 0.96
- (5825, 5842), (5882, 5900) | 0.75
